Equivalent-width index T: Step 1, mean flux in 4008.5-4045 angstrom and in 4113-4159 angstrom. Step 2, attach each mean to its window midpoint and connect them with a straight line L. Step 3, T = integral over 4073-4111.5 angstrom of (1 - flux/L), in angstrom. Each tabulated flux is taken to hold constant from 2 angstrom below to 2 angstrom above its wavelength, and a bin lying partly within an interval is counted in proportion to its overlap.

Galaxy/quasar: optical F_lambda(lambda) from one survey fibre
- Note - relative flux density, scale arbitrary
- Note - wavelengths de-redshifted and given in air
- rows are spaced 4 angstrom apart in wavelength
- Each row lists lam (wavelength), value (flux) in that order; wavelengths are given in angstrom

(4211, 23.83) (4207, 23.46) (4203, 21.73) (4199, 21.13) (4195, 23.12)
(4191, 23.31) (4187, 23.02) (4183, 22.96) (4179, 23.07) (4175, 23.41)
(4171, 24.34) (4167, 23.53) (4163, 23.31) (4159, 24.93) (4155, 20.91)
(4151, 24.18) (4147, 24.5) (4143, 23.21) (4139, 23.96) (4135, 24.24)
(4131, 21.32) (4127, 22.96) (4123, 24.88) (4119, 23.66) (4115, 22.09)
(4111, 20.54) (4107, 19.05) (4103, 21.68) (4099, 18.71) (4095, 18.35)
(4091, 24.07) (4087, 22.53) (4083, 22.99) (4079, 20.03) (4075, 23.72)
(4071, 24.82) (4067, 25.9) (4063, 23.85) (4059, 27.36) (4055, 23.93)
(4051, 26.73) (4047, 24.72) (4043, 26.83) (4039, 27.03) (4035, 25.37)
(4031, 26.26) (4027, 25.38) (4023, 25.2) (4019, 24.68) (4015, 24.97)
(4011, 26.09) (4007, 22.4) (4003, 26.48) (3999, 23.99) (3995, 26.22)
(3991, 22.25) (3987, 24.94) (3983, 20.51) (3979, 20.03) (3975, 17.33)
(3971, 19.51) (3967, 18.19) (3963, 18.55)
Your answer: 4.9 angstrom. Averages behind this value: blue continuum 25.7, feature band 21.2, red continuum 23.3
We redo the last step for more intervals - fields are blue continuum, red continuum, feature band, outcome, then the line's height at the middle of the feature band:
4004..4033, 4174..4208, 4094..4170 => 3.31 angstrom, 23.5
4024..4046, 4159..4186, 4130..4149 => 0.46 angstrom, 24.1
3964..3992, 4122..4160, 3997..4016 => -3.61 angstrom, 20.8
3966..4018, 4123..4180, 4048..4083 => -2.17 angstrom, 23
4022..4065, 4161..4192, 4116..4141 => 0.79 angstrom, 24.2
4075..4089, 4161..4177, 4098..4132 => 1.43 angstrom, 22.7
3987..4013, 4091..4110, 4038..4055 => -2.67 angstrom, 22.5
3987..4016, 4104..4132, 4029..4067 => -3.50 angstrom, 23.6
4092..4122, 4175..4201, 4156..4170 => -0.96 angstrom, 22.2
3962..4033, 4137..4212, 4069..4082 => 0.14 angstrom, 23.1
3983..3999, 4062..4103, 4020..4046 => -3.00 angstrom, 23.2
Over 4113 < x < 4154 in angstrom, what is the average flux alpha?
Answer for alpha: 23.4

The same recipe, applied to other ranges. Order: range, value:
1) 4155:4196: 23.4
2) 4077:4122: 21.3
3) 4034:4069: 25.8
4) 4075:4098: 21.7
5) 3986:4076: 25.2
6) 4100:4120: 21.2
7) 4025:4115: 23.6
